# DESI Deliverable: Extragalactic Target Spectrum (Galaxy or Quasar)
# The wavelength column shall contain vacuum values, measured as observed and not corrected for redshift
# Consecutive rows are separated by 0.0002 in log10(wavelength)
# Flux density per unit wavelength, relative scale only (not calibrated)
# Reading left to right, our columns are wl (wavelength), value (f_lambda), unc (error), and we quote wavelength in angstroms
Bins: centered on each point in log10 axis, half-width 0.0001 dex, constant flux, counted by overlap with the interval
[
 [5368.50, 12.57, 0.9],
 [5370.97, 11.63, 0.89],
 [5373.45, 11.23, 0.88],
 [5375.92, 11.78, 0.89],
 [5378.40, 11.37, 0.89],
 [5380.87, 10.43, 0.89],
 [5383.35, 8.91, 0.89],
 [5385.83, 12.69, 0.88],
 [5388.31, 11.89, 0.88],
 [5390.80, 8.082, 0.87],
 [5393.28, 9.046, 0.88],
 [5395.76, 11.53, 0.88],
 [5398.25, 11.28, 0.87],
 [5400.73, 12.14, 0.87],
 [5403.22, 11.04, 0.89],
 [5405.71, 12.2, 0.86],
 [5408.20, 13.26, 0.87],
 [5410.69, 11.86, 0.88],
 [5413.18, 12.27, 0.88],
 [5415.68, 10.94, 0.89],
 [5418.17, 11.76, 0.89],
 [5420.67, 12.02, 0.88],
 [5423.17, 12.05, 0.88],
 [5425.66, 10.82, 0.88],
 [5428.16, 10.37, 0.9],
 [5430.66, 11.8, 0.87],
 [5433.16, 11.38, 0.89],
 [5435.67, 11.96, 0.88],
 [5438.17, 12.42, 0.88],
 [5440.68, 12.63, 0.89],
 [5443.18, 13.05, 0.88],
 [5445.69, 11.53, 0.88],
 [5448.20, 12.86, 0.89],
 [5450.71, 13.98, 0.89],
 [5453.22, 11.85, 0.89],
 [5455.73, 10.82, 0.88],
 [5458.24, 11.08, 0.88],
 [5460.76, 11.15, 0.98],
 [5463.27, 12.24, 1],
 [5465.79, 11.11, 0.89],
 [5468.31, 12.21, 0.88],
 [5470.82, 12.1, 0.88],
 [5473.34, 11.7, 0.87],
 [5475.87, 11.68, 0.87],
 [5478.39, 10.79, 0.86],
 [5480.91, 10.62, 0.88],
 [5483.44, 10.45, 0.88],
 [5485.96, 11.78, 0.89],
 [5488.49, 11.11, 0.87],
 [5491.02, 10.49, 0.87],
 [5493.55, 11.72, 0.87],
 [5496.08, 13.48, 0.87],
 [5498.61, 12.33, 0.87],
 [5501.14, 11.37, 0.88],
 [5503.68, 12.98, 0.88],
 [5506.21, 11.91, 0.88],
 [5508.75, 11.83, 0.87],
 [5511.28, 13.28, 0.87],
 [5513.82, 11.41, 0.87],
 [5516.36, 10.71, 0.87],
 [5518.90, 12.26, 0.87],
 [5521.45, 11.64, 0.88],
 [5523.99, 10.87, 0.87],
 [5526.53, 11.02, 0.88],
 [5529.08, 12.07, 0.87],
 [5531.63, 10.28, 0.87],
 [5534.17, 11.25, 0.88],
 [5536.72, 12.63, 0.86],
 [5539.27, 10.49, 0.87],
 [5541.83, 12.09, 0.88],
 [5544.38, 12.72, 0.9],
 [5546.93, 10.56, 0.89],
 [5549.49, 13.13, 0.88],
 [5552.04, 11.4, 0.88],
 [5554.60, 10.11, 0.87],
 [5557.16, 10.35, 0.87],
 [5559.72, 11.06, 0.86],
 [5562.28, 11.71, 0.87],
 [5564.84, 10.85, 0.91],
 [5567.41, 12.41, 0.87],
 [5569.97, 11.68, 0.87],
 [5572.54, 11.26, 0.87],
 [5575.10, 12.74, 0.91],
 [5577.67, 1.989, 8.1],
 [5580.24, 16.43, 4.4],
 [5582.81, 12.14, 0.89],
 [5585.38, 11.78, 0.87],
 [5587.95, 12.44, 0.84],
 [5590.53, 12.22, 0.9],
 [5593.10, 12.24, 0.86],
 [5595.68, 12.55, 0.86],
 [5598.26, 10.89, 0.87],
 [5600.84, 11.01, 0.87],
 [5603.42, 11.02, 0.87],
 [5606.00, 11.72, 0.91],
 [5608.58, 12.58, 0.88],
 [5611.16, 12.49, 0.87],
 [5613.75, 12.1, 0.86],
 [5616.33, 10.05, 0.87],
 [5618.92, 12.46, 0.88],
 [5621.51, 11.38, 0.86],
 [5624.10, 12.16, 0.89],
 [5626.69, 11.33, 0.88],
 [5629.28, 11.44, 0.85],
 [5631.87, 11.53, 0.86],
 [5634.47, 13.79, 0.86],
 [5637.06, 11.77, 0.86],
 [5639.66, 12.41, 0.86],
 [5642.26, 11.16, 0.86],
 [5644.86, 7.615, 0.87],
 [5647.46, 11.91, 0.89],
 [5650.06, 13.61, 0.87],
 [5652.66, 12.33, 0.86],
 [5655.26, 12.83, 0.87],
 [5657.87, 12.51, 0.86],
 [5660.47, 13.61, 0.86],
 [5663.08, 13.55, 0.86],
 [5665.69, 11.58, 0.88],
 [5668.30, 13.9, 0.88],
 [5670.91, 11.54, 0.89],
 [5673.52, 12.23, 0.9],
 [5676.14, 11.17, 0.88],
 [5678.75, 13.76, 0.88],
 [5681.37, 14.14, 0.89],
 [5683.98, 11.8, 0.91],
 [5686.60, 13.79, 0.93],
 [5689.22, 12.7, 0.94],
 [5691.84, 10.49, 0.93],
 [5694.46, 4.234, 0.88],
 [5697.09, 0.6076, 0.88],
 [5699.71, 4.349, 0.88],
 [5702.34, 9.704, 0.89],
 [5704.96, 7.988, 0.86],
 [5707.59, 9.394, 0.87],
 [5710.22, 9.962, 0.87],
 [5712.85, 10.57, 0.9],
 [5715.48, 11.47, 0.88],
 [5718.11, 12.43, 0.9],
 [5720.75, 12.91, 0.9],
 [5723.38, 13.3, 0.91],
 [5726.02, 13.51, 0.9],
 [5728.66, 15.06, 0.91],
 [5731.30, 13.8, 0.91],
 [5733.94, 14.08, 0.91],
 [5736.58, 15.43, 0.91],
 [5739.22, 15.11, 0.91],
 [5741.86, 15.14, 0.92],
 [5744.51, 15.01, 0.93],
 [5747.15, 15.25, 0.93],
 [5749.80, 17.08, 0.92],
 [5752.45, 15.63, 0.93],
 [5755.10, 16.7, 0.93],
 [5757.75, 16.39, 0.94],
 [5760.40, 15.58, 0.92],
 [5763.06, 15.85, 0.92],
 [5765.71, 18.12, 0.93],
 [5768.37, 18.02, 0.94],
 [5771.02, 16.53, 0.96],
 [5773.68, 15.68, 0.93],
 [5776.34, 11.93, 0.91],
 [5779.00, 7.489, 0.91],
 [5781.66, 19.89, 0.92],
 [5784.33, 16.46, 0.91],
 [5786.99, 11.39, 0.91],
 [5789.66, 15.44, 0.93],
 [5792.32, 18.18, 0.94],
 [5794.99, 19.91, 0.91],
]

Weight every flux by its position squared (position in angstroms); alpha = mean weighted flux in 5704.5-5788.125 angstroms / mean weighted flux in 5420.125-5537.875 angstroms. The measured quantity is 1.34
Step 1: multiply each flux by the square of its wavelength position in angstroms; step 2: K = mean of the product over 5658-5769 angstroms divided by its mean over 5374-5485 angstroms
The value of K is 1.23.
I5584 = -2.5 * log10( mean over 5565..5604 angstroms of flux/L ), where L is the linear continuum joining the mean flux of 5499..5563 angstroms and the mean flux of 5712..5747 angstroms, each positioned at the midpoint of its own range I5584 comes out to 0.061 mag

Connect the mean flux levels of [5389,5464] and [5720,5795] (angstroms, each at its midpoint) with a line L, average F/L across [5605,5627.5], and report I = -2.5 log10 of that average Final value 0.16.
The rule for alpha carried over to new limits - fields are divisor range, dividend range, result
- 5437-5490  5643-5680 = 1.12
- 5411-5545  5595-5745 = 1.08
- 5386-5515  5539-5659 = 1.05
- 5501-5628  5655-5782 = 1.18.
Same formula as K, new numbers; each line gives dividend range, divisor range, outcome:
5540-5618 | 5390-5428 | 1.08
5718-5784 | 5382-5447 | 1.48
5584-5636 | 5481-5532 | 1.06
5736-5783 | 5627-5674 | 1.33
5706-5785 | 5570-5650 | 1.31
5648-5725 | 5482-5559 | 1.02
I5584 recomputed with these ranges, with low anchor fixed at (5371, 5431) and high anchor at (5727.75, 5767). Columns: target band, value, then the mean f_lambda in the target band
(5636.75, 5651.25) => 0.25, 11.4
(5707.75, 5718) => 0.38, 10.7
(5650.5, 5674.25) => 0.15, 12.7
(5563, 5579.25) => 0.28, 10.3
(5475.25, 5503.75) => 0.08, 11.5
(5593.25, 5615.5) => 0.17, 11.8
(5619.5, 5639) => 0.18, 12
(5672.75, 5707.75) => 0.46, 9.71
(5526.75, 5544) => 0.13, 11.5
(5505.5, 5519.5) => 0.07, 11.9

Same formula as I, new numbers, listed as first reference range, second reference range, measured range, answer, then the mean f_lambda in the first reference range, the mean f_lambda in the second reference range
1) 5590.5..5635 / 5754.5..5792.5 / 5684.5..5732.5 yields 0.33 mag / 11.8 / 15.5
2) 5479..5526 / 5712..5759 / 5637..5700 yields 0.20 mag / 11.7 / 14.4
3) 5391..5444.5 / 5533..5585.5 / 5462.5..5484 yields 0.01 mag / 11.6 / 11.4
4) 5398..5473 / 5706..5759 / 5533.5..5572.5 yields 0.11 mag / 11.9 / 13.9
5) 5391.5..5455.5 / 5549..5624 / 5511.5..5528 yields 0.02 mag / 11.8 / 11.5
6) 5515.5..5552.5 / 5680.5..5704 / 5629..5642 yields -0.22 mag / 11.6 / 8.98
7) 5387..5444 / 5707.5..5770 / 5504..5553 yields 0.08 mag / 11.5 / 14.5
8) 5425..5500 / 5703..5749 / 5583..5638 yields 0.05 mag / 11.7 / 13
